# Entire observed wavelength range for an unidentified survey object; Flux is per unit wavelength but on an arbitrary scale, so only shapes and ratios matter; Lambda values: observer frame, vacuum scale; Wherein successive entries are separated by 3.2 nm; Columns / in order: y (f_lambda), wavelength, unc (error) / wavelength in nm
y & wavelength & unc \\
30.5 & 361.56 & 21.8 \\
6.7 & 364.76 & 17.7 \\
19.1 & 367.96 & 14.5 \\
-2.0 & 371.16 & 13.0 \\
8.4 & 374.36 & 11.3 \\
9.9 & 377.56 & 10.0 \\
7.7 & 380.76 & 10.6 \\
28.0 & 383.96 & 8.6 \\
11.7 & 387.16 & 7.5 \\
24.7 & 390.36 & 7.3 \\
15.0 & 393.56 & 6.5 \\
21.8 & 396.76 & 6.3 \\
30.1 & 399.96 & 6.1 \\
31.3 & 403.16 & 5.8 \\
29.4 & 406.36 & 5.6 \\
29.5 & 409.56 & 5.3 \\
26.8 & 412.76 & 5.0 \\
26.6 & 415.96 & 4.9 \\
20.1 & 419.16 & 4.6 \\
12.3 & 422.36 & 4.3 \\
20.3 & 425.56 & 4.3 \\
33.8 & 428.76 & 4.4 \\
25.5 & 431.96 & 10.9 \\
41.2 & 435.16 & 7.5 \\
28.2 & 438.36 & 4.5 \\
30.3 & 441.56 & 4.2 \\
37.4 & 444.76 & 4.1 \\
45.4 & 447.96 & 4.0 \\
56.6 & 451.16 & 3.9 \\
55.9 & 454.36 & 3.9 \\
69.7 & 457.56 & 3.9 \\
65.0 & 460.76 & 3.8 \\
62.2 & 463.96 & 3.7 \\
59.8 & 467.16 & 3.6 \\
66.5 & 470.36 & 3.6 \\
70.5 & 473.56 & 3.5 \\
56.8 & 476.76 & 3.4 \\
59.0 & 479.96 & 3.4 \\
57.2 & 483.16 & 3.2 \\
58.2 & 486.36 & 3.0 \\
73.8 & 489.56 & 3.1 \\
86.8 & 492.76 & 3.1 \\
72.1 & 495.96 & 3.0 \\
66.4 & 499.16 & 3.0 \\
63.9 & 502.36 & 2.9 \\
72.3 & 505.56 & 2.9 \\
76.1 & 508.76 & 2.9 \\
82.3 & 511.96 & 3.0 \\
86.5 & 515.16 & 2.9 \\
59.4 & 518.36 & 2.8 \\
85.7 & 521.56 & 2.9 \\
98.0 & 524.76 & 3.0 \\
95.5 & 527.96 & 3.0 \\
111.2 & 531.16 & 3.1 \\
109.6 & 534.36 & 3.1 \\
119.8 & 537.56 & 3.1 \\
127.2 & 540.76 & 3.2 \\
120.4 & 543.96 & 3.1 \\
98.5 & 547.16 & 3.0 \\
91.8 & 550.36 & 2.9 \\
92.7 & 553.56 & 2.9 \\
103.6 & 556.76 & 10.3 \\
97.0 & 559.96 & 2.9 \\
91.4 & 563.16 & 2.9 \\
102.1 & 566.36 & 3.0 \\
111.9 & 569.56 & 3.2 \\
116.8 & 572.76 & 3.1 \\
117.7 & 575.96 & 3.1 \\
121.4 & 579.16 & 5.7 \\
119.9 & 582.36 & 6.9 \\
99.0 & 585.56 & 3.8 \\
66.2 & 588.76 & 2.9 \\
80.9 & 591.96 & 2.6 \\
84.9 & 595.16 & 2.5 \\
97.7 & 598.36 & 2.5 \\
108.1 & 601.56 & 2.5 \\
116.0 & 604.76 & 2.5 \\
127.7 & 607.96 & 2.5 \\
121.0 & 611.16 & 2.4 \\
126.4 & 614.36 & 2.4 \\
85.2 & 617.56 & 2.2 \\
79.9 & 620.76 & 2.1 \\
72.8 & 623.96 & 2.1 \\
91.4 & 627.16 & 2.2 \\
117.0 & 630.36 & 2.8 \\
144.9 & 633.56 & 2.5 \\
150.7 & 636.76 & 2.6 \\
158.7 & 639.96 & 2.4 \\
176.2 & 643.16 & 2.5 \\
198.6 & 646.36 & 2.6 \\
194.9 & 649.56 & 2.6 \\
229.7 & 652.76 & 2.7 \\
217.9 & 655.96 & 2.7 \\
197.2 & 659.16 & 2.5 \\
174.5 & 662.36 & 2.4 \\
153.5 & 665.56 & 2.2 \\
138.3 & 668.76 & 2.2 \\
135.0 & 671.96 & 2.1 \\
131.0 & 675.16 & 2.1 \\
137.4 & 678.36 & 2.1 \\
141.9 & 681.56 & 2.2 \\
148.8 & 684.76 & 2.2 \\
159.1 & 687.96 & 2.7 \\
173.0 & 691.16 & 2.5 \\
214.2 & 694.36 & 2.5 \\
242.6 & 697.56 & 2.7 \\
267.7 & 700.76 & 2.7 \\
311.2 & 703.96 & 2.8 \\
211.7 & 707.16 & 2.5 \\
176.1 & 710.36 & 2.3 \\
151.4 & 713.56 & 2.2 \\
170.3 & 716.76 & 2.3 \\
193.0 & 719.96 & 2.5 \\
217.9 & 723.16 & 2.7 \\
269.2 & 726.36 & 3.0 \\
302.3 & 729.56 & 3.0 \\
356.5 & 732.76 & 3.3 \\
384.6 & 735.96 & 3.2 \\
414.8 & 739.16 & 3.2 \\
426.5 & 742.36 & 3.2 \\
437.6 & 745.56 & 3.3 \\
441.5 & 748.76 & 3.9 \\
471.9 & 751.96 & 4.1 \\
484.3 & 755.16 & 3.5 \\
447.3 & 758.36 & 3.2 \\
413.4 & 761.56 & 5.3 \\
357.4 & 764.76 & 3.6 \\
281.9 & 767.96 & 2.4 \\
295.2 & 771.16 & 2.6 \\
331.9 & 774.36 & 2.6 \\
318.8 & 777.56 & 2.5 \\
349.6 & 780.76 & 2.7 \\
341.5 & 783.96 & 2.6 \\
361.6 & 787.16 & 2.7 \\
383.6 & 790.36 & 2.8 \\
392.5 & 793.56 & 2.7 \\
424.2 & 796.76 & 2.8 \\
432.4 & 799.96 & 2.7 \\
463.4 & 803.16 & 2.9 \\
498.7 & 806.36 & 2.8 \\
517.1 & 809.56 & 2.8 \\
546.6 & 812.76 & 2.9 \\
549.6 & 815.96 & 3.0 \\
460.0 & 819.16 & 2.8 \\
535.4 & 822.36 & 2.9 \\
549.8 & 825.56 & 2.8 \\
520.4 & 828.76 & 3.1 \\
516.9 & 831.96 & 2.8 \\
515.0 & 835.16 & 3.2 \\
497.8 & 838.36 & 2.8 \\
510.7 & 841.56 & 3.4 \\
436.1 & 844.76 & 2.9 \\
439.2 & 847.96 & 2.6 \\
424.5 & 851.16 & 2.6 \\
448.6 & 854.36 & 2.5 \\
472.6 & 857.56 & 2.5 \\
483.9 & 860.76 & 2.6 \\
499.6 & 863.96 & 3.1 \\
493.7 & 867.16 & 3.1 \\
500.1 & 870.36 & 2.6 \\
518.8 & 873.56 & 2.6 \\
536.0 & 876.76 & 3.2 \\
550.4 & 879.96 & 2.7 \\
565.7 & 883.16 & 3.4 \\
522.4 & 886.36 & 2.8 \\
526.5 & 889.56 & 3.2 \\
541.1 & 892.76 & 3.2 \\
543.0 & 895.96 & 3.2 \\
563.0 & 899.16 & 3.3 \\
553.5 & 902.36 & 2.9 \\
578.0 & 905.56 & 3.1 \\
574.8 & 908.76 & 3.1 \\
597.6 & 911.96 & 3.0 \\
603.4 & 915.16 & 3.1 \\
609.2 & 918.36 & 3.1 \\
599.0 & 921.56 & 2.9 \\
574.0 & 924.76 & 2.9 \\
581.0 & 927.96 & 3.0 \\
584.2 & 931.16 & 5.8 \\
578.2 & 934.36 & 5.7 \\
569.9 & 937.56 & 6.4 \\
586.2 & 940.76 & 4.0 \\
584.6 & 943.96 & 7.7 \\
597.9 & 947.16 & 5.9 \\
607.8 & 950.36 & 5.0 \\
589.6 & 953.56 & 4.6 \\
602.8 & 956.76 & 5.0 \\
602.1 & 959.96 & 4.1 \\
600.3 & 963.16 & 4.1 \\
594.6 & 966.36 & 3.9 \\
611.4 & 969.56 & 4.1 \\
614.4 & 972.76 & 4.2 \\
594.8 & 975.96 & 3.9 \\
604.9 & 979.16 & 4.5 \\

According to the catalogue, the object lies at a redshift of 0.000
